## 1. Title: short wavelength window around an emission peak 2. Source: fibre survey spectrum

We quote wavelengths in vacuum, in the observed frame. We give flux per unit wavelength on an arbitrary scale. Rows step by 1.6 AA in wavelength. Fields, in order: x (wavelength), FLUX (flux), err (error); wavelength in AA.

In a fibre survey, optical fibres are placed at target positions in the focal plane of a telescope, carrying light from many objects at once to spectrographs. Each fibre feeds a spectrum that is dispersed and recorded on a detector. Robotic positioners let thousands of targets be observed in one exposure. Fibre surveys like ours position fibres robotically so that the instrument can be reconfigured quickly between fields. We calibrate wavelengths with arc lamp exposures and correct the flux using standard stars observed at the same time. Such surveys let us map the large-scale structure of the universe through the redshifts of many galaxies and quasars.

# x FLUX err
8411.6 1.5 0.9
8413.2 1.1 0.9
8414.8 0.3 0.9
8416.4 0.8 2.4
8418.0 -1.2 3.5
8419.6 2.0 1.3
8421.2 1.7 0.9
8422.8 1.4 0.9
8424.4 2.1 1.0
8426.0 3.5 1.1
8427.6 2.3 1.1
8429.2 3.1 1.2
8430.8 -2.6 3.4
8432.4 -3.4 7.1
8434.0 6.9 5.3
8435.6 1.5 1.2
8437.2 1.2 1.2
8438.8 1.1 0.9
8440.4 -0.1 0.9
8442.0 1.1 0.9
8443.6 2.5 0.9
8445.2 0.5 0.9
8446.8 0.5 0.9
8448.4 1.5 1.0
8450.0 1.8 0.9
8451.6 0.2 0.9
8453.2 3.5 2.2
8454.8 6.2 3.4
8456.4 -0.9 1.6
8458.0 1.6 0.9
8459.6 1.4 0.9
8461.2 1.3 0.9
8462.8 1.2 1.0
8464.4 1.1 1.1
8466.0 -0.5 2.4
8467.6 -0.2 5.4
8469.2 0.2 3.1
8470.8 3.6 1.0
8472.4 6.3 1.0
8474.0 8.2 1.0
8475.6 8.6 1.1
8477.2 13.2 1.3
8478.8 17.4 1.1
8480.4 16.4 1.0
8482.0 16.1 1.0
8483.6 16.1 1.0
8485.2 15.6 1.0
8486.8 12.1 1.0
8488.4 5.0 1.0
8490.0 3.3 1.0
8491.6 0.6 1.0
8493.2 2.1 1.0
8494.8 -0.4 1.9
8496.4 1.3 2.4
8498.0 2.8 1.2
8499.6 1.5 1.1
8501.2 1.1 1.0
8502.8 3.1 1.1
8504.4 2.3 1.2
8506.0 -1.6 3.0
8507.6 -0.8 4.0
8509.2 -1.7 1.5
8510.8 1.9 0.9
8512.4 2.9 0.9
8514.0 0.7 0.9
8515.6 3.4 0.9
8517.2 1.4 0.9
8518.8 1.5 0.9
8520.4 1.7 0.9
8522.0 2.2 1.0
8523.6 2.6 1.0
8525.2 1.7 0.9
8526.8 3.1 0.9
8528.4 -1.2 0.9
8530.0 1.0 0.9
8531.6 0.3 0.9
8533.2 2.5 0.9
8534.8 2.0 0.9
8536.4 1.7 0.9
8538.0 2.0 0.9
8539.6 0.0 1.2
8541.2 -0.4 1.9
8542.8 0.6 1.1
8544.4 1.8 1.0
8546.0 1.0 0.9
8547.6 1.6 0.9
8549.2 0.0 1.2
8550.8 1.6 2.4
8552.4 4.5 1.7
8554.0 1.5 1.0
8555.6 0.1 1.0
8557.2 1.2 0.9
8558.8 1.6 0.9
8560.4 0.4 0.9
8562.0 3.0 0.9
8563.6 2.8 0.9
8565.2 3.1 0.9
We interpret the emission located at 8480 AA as [O II] 3727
